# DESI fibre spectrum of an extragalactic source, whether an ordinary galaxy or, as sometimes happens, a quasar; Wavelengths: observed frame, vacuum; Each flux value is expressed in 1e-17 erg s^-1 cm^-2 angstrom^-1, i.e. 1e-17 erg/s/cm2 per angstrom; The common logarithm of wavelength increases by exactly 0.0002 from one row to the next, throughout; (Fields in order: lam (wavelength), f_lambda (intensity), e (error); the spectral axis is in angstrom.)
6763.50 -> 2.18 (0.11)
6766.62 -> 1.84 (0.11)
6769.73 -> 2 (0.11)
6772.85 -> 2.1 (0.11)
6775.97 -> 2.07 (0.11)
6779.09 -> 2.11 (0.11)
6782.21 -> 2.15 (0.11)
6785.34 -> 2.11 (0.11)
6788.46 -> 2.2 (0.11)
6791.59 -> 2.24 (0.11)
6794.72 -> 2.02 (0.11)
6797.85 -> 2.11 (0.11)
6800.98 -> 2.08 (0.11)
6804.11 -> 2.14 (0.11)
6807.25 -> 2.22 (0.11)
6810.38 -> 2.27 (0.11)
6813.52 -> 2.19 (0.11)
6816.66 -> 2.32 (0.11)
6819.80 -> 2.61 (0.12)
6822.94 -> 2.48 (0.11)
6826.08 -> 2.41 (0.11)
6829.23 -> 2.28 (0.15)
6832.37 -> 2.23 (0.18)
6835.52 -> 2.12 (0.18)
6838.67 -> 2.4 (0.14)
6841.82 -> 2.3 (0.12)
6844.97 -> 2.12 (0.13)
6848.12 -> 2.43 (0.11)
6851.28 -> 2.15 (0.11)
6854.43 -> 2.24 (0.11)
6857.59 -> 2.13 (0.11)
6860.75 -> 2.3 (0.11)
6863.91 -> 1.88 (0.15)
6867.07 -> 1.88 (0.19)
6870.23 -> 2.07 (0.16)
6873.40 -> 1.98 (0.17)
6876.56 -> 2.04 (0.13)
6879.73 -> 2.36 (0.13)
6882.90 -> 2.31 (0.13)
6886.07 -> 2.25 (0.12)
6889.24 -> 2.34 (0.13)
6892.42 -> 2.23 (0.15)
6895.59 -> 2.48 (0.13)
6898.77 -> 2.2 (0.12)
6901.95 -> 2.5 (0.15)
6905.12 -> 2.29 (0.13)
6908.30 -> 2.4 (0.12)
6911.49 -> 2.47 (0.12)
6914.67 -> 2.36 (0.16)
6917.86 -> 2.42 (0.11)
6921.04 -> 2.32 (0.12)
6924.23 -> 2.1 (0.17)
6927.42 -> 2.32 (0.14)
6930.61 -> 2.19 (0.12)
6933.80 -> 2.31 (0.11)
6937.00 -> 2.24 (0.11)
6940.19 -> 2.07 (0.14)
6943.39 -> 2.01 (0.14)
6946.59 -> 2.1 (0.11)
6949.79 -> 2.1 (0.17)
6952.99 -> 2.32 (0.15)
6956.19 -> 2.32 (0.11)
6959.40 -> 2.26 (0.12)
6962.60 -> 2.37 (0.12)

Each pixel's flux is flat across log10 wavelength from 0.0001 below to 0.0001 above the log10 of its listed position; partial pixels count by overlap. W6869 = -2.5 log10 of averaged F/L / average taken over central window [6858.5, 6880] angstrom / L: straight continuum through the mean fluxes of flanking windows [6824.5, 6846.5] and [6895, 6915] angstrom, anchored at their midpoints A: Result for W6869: 0.13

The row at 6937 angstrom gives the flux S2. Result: 2.24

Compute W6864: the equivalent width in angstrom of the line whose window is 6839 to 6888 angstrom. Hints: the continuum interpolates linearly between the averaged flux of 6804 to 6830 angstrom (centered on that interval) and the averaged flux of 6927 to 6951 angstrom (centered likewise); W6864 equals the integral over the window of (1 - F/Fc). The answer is 2.1 angstrom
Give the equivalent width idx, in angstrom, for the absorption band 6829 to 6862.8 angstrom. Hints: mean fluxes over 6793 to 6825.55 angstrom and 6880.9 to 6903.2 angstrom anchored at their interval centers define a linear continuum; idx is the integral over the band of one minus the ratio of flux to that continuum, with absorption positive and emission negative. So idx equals 0.7 angstrom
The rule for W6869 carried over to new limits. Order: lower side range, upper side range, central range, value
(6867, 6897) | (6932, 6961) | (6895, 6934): -0.06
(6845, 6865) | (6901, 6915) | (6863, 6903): 0.05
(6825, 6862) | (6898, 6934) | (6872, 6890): 0.04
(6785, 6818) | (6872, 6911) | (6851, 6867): 0.07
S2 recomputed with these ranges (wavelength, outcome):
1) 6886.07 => 2.25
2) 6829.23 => 2.28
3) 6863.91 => 1.88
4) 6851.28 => 2.15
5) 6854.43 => 2.24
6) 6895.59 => 2.48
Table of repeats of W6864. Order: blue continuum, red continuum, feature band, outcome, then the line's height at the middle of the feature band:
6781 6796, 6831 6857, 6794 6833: -1.3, 2.19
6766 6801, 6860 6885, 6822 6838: -1.6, 2.1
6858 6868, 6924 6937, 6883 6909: -2.3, 2.14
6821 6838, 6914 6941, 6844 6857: 0.4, 2.3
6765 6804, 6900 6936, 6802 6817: -0.6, 2.13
